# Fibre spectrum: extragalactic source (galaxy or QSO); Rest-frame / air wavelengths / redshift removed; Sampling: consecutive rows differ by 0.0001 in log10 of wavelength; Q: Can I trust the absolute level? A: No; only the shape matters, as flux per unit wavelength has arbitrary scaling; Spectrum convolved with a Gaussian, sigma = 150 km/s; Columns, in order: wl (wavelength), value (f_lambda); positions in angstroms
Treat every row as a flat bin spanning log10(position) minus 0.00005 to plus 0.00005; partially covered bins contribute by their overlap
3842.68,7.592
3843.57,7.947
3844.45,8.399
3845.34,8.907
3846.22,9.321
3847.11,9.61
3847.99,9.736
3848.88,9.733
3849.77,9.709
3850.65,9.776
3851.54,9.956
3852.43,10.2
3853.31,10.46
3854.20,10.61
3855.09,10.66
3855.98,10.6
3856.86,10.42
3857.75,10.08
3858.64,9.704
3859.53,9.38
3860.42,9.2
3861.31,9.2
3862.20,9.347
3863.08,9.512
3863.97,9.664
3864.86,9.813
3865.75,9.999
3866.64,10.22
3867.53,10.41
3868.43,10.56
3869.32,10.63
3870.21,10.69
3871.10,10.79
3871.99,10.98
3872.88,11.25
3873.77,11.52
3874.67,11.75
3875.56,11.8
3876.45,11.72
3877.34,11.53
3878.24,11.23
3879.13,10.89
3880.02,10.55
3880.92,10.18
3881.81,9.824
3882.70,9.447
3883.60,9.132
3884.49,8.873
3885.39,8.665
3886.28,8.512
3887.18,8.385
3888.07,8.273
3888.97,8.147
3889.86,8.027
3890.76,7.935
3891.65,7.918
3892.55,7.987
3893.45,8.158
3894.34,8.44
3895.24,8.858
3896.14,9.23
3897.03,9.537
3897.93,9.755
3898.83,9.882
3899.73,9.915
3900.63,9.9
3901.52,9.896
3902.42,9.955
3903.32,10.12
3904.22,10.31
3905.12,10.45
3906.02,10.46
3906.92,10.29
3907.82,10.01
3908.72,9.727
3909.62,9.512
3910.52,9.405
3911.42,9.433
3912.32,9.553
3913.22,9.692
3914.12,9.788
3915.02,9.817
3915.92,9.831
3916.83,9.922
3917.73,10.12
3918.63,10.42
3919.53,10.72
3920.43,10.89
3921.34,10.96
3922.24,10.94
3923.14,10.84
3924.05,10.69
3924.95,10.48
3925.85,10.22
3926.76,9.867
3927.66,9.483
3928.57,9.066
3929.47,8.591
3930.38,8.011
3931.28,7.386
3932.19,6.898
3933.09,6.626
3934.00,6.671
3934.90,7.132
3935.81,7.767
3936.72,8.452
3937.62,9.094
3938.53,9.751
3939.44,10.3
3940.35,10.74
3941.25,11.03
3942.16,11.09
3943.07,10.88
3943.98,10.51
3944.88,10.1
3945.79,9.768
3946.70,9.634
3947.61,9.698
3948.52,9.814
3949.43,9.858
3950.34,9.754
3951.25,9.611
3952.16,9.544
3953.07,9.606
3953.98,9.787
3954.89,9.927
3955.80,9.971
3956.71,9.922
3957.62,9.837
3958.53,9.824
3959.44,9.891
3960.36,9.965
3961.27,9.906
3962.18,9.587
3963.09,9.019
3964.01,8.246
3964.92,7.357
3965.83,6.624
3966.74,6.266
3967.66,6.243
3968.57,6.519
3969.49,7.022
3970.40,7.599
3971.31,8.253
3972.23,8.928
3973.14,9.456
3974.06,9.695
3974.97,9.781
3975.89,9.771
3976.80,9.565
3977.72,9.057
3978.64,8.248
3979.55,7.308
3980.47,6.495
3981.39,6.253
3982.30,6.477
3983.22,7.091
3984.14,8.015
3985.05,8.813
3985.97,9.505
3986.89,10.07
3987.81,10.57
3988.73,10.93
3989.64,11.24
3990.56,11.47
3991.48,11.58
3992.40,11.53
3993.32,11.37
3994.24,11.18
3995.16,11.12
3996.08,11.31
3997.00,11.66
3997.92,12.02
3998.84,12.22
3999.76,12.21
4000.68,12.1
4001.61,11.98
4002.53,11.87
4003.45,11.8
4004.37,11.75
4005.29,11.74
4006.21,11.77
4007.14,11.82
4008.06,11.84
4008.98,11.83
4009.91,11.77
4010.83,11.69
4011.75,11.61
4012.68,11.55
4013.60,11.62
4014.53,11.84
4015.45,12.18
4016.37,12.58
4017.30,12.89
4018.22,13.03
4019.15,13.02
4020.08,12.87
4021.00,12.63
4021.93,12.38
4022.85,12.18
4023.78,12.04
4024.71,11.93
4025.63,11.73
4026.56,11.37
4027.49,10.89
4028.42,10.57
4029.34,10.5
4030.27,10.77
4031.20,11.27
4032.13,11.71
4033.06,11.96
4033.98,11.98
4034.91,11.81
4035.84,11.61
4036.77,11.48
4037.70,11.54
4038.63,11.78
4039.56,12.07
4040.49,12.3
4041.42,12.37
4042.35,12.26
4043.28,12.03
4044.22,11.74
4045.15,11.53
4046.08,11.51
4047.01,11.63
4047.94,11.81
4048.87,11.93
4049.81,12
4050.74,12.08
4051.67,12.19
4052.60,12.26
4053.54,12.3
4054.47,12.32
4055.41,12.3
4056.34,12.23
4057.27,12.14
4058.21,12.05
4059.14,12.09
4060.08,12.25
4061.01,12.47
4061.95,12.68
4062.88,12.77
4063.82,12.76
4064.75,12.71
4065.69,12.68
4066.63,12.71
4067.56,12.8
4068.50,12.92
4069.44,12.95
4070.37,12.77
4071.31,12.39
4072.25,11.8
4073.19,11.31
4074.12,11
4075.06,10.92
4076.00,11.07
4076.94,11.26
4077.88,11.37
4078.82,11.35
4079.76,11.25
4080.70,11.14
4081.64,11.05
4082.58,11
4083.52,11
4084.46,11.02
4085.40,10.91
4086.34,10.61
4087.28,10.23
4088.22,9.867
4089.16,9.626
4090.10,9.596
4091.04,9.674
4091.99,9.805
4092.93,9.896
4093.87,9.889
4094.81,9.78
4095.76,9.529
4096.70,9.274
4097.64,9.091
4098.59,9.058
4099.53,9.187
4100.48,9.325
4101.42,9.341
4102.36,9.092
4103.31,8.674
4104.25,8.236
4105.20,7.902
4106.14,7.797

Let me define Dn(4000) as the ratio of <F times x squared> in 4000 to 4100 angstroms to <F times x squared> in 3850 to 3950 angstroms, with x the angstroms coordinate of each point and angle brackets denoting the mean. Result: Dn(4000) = 1.3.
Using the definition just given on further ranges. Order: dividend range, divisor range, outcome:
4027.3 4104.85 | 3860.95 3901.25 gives 1.27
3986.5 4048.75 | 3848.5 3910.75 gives 1.28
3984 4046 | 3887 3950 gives 1.29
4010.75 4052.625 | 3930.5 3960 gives 1.32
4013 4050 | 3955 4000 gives 1.31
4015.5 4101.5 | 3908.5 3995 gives 1.30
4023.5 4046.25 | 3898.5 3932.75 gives 1.26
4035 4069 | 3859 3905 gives 1.36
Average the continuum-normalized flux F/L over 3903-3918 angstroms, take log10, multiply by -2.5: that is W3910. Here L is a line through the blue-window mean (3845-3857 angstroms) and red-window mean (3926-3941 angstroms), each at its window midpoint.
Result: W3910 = -0.11 mag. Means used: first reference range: 9.98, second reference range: 8.56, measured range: 9.9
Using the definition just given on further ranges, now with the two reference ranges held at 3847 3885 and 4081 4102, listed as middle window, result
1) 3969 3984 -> 0.23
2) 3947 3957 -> 0.04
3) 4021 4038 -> -0.15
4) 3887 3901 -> 0.17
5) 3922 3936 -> 0.16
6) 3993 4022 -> -0.19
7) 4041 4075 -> -0.22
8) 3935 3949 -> 0.04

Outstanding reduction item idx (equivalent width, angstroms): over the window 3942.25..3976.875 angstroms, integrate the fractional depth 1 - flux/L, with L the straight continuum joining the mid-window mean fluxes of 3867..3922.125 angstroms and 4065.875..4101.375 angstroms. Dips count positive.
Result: 3.46 angstroms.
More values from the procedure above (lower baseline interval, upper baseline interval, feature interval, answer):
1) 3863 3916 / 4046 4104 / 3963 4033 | 1.2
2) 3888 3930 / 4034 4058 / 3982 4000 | 0.8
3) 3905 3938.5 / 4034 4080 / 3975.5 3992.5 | 2.5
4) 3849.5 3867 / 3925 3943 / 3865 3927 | -3.4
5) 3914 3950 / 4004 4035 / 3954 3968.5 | 2.1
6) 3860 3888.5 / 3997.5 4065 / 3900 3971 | 9.4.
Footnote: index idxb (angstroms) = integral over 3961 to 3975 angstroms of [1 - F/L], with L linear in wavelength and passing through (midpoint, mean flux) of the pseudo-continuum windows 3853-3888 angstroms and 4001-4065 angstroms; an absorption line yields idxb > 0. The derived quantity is 3.95 angstroms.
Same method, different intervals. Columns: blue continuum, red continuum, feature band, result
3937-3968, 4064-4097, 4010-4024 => -2.7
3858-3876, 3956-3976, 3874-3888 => -0.1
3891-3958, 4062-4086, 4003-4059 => -3.7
